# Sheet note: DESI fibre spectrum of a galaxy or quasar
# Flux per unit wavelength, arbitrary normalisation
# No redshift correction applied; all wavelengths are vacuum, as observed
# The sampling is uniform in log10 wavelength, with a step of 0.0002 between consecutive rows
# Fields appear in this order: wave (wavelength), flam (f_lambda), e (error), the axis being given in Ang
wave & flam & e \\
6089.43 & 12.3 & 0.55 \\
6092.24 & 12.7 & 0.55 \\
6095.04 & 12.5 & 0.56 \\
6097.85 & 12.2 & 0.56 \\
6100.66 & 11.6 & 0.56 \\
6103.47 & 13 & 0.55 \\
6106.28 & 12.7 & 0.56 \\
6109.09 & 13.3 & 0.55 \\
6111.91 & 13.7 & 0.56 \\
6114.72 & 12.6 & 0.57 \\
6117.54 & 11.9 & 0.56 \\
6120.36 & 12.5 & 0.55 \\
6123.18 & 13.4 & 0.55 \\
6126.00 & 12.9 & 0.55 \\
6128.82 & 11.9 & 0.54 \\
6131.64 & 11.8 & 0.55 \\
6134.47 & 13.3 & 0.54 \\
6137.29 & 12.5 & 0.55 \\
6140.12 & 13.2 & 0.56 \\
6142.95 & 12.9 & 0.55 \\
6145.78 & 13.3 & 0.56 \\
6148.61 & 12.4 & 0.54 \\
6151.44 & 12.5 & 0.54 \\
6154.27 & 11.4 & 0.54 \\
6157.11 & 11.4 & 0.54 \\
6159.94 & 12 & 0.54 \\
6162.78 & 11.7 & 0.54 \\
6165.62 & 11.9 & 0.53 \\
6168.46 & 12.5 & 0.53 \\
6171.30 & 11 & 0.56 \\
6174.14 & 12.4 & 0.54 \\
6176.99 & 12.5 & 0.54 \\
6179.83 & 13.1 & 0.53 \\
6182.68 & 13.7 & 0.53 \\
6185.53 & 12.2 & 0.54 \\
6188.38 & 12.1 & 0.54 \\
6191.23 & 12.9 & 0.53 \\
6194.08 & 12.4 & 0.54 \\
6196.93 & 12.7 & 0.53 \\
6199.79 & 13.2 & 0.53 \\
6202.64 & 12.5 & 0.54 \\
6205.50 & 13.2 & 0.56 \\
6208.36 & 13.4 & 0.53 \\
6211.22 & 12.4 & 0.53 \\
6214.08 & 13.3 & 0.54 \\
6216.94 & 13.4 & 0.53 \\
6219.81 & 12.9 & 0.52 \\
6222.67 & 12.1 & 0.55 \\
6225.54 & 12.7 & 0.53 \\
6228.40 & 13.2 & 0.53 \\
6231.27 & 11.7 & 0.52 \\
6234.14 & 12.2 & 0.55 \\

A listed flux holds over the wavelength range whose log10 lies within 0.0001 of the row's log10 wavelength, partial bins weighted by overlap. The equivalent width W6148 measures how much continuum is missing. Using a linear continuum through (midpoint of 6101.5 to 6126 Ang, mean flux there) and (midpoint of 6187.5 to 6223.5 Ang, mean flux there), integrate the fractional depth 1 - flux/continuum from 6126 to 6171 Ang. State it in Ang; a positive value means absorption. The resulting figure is 1.92 Ang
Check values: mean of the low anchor 12.9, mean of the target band 12.3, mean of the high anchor 12.8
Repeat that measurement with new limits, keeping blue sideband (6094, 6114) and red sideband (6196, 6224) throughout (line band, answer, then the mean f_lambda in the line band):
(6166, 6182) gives 0.6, 12.3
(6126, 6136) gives 0.3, 12.4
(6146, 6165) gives 1.2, 12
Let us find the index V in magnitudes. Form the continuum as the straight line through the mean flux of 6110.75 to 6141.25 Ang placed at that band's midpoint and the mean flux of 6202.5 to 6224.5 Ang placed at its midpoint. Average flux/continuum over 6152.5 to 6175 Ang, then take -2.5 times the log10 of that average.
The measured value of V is 0.09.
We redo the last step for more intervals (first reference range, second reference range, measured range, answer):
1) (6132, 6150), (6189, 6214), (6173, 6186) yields 0.002 mag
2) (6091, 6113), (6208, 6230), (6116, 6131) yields 0.022 mag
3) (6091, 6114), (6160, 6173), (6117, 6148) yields -0.036 mag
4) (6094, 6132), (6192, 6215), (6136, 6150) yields -0.015 mag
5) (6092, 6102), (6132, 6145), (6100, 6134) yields -0.010 mag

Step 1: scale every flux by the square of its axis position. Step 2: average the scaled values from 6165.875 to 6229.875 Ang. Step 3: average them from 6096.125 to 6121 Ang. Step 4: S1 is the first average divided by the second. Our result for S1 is 1.0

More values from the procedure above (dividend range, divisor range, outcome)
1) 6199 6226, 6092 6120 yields 1.06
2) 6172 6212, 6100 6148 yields 1.02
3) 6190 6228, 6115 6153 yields 1.04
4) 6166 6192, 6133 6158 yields 1.00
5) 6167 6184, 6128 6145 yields 1.00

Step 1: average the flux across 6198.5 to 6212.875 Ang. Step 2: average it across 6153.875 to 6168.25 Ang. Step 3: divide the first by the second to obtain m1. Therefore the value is 1.10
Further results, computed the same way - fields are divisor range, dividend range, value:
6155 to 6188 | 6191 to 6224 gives 1.06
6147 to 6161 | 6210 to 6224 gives 1.07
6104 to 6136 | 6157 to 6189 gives 0.96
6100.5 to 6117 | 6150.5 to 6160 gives 0.92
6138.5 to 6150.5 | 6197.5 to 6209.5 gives 1.01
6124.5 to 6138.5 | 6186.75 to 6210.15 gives 1.02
